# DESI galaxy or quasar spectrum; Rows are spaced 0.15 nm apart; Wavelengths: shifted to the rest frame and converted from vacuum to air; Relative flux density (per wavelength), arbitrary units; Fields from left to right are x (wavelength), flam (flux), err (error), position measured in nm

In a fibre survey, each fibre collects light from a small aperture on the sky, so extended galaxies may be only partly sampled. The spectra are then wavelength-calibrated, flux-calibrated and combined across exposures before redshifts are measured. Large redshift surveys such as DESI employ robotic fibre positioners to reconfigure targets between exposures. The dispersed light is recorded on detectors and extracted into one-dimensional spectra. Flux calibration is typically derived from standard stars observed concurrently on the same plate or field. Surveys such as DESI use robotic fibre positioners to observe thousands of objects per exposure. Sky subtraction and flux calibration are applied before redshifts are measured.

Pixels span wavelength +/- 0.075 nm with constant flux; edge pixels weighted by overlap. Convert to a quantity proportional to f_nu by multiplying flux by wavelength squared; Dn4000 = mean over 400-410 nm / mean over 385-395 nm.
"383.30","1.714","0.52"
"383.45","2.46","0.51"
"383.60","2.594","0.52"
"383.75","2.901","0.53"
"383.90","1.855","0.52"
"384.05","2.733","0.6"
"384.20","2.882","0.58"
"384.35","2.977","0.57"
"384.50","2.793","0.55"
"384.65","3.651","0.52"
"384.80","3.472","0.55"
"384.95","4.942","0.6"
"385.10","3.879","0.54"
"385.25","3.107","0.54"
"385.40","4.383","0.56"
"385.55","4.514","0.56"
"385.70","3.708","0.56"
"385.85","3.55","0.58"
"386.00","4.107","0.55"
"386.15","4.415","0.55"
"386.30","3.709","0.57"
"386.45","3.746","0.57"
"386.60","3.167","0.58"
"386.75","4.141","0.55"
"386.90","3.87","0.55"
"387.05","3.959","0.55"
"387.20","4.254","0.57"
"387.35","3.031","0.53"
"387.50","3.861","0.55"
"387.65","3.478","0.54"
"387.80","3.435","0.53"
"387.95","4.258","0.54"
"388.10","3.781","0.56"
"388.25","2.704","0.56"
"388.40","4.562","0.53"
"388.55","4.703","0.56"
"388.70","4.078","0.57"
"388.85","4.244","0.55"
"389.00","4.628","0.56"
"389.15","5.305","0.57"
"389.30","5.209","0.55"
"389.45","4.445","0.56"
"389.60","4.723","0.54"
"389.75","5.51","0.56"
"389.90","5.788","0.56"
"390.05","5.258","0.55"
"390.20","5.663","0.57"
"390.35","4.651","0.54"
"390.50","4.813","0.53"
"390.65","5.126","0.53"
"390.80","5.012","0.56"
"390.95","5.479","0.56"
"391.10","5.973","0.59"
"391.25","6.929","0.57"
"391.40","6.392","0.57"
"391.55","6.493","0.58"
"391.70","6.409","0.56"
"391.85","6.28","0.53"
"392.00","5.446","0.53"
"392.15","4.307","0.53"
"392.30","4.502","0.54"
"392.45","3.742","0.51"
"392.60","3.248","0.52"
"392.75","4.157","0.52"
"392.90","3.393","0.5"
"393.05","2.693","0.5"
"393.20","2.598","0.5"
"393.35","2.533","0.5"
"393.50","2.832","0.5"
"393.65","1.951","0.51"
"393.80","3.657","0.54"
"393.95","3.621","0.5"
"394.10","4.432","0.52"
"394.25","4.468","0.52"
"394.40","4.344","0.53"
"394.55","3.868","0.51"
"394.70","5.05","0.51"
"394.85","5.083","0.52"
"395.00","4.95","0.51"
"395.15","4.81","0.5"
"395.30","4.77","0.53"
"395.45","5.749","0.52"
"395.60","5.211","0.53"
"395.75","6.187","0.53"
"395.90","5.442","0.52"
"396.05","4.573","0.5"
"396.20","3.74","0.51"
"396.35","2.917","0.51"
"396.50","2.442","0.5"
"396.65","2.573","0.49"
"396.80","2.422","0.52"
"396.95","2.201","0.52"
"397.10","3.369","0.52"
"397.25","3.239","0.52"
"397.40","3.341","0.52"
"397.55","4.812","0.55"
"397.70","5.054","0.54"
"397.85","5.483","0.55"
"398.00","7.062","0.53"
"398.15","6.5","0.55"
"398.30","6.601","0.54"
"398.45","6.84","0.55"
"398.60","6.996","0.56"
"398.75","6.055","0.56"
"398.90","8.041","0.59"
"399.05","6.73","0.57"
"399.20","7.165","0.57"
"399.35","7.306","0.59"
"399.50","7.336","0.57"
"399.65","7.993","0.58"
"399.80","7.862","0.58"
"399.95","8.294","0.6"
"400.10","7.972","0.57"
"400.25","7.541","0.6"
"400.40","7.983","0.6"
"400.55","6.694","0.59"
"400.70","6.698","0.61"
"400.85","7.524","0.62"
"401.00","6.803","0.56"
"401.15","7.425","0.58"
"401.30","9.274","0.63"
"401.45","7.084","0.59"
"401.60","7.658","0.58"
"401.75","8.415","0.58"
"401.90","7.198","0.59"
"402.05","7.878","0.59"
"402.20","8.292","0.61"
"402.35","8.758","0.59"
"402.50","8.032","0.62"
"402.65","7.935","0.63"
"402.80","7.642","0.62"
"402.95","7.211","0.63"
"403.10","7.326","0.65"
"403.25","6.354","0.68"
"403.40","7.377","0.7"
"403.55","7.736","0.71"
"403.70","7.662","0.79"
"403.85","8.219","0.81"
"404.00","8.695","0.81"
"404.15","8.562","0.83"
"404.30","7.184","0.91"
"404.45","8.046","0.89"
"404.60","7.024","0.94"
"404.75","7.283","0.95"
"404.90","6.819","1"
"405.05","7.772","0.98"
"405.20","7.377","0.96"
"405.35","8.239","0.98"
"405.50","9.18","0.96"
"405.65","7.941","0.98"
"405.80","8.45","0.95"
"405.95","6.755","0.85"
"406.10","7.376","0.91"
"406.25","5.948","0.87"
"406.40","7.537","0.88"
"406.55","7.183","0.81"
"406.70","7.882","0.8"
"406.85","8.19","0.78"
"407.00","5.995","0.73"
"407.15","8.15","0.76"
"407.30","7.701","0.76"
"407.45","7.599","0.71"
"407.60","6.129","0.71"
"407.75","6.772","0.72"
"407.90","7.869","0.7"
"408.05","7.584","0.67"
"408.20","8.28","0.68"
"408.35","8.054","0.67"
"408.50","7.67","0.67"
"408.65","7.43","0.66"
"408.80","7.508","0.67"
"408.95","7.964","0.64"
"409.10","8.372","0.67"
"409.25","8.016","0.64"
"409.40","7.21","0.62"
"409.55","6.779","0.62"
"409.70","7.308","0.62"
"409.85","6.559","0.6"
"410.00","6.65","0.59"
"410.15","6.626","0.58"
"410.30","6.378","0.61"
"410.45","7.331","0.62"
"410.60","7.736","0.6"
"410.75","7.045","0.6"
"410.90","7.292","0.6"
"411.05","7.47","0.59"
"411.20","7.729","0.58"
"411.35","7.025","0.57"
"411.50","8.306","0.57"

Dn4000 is 1.9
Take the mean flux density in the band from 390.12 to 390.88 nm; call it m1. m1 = 5.06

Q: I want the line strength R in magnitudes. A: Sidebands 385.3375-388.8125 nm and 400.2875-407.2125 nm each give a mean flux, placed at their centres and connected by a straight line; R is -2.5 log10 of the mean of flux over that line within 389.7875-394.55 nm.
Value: 0.08 mag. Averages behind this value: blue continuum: 3.89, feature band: 4.58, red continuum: 7.62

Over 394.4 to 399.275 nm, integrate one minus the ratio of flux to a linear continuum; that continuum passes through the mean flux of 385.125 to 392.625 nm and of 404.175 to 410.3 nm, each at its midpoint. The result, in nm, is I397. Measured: 0.73 nm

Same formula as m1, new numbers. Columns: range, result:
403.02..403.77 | 7.29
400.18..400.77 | 7.23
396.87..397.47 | 3.03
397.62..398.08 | 5.86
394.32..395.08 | 4.66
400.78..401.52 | 7.63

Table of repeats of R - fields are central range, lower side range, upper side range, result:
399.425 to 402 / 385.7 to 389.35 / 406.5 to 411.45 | -0.25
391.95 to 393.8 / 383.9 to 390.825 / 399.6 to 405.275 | 0.49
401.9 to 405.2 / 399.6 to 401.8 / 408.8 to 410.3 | -0.02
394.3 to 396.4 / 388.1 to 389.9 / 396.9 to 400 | 0.17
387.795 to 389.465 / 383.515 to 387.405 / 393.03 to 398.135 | -0.16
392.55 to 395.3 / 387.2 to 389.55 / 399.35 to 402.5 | 0.45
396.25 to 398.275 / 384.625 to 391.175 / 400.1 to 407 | 0.50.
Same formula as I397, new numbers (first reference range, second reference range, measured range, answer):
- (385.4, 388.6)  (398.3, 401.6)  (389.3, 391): -0.15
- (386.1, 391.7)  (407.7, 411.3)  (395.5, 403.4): -0.35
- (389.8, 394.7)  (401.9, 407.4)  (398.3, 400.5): -0.36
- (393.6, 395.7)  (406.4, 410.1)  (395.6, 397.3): 0.42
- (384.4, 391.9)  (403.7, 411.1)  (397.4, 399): -0.04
